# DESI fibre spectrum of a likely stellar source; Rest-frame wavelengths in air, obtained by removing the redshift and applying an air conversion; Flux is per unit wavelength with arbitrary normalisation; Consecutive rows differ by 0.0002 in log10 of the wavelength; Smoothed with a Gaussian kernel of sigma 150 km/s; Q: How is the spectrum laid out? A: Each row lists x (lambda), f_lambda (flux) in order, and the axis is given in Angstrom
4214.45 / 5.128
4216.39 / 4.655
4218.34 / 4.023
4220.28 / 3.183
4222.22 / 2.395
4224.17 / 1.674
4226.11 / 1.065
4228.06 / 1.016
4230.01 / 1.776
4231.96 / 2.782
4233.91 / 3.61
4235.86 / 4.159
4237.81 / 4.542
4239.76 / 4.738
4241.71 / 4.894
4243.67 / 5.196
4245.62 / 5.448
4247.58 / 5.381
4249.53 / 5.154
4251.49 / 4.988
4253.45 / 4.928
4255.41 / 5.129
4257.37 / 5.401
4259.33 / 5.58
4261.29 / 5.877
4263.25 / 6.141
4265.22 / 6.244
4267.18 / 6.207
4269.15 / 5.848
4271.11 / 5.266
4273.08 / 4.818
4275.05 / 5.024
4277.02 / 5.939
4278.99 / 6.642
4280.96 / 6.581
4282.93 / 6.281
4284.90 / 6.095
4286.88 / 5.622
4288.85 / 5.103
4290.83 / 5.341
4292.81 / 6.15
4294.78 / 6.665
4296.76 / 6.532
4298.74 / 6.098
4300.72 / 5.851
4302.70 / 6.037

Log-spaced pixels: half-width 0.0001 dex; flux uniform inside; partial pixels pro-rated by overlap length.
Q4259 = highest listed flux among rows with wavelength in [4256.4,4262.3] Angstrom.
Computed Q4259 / 5.877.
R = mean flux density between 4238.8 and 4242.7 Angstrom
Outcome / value 4.81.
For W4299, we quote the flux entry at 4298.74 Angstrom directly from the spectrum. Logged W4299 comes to 6.098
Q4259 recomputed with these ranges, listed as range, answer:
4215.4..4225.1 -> 4.655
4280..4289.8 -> 6.581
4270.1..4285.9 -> 6.642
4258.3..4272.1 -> 6.244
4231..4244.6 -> 5.196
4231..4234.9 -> 3.61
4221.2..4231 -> 2.395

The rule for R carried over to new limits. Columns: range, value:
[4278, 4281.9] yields 6.61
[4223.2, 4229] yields 1.25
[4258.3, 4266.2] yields 5.96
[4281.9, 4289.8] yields 5.79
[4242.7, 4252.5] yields 5.23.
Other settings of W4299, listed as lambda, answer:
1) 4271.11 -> 5.266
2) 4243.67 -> 5.196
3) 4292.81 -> 6.15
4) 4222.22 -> 2.395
